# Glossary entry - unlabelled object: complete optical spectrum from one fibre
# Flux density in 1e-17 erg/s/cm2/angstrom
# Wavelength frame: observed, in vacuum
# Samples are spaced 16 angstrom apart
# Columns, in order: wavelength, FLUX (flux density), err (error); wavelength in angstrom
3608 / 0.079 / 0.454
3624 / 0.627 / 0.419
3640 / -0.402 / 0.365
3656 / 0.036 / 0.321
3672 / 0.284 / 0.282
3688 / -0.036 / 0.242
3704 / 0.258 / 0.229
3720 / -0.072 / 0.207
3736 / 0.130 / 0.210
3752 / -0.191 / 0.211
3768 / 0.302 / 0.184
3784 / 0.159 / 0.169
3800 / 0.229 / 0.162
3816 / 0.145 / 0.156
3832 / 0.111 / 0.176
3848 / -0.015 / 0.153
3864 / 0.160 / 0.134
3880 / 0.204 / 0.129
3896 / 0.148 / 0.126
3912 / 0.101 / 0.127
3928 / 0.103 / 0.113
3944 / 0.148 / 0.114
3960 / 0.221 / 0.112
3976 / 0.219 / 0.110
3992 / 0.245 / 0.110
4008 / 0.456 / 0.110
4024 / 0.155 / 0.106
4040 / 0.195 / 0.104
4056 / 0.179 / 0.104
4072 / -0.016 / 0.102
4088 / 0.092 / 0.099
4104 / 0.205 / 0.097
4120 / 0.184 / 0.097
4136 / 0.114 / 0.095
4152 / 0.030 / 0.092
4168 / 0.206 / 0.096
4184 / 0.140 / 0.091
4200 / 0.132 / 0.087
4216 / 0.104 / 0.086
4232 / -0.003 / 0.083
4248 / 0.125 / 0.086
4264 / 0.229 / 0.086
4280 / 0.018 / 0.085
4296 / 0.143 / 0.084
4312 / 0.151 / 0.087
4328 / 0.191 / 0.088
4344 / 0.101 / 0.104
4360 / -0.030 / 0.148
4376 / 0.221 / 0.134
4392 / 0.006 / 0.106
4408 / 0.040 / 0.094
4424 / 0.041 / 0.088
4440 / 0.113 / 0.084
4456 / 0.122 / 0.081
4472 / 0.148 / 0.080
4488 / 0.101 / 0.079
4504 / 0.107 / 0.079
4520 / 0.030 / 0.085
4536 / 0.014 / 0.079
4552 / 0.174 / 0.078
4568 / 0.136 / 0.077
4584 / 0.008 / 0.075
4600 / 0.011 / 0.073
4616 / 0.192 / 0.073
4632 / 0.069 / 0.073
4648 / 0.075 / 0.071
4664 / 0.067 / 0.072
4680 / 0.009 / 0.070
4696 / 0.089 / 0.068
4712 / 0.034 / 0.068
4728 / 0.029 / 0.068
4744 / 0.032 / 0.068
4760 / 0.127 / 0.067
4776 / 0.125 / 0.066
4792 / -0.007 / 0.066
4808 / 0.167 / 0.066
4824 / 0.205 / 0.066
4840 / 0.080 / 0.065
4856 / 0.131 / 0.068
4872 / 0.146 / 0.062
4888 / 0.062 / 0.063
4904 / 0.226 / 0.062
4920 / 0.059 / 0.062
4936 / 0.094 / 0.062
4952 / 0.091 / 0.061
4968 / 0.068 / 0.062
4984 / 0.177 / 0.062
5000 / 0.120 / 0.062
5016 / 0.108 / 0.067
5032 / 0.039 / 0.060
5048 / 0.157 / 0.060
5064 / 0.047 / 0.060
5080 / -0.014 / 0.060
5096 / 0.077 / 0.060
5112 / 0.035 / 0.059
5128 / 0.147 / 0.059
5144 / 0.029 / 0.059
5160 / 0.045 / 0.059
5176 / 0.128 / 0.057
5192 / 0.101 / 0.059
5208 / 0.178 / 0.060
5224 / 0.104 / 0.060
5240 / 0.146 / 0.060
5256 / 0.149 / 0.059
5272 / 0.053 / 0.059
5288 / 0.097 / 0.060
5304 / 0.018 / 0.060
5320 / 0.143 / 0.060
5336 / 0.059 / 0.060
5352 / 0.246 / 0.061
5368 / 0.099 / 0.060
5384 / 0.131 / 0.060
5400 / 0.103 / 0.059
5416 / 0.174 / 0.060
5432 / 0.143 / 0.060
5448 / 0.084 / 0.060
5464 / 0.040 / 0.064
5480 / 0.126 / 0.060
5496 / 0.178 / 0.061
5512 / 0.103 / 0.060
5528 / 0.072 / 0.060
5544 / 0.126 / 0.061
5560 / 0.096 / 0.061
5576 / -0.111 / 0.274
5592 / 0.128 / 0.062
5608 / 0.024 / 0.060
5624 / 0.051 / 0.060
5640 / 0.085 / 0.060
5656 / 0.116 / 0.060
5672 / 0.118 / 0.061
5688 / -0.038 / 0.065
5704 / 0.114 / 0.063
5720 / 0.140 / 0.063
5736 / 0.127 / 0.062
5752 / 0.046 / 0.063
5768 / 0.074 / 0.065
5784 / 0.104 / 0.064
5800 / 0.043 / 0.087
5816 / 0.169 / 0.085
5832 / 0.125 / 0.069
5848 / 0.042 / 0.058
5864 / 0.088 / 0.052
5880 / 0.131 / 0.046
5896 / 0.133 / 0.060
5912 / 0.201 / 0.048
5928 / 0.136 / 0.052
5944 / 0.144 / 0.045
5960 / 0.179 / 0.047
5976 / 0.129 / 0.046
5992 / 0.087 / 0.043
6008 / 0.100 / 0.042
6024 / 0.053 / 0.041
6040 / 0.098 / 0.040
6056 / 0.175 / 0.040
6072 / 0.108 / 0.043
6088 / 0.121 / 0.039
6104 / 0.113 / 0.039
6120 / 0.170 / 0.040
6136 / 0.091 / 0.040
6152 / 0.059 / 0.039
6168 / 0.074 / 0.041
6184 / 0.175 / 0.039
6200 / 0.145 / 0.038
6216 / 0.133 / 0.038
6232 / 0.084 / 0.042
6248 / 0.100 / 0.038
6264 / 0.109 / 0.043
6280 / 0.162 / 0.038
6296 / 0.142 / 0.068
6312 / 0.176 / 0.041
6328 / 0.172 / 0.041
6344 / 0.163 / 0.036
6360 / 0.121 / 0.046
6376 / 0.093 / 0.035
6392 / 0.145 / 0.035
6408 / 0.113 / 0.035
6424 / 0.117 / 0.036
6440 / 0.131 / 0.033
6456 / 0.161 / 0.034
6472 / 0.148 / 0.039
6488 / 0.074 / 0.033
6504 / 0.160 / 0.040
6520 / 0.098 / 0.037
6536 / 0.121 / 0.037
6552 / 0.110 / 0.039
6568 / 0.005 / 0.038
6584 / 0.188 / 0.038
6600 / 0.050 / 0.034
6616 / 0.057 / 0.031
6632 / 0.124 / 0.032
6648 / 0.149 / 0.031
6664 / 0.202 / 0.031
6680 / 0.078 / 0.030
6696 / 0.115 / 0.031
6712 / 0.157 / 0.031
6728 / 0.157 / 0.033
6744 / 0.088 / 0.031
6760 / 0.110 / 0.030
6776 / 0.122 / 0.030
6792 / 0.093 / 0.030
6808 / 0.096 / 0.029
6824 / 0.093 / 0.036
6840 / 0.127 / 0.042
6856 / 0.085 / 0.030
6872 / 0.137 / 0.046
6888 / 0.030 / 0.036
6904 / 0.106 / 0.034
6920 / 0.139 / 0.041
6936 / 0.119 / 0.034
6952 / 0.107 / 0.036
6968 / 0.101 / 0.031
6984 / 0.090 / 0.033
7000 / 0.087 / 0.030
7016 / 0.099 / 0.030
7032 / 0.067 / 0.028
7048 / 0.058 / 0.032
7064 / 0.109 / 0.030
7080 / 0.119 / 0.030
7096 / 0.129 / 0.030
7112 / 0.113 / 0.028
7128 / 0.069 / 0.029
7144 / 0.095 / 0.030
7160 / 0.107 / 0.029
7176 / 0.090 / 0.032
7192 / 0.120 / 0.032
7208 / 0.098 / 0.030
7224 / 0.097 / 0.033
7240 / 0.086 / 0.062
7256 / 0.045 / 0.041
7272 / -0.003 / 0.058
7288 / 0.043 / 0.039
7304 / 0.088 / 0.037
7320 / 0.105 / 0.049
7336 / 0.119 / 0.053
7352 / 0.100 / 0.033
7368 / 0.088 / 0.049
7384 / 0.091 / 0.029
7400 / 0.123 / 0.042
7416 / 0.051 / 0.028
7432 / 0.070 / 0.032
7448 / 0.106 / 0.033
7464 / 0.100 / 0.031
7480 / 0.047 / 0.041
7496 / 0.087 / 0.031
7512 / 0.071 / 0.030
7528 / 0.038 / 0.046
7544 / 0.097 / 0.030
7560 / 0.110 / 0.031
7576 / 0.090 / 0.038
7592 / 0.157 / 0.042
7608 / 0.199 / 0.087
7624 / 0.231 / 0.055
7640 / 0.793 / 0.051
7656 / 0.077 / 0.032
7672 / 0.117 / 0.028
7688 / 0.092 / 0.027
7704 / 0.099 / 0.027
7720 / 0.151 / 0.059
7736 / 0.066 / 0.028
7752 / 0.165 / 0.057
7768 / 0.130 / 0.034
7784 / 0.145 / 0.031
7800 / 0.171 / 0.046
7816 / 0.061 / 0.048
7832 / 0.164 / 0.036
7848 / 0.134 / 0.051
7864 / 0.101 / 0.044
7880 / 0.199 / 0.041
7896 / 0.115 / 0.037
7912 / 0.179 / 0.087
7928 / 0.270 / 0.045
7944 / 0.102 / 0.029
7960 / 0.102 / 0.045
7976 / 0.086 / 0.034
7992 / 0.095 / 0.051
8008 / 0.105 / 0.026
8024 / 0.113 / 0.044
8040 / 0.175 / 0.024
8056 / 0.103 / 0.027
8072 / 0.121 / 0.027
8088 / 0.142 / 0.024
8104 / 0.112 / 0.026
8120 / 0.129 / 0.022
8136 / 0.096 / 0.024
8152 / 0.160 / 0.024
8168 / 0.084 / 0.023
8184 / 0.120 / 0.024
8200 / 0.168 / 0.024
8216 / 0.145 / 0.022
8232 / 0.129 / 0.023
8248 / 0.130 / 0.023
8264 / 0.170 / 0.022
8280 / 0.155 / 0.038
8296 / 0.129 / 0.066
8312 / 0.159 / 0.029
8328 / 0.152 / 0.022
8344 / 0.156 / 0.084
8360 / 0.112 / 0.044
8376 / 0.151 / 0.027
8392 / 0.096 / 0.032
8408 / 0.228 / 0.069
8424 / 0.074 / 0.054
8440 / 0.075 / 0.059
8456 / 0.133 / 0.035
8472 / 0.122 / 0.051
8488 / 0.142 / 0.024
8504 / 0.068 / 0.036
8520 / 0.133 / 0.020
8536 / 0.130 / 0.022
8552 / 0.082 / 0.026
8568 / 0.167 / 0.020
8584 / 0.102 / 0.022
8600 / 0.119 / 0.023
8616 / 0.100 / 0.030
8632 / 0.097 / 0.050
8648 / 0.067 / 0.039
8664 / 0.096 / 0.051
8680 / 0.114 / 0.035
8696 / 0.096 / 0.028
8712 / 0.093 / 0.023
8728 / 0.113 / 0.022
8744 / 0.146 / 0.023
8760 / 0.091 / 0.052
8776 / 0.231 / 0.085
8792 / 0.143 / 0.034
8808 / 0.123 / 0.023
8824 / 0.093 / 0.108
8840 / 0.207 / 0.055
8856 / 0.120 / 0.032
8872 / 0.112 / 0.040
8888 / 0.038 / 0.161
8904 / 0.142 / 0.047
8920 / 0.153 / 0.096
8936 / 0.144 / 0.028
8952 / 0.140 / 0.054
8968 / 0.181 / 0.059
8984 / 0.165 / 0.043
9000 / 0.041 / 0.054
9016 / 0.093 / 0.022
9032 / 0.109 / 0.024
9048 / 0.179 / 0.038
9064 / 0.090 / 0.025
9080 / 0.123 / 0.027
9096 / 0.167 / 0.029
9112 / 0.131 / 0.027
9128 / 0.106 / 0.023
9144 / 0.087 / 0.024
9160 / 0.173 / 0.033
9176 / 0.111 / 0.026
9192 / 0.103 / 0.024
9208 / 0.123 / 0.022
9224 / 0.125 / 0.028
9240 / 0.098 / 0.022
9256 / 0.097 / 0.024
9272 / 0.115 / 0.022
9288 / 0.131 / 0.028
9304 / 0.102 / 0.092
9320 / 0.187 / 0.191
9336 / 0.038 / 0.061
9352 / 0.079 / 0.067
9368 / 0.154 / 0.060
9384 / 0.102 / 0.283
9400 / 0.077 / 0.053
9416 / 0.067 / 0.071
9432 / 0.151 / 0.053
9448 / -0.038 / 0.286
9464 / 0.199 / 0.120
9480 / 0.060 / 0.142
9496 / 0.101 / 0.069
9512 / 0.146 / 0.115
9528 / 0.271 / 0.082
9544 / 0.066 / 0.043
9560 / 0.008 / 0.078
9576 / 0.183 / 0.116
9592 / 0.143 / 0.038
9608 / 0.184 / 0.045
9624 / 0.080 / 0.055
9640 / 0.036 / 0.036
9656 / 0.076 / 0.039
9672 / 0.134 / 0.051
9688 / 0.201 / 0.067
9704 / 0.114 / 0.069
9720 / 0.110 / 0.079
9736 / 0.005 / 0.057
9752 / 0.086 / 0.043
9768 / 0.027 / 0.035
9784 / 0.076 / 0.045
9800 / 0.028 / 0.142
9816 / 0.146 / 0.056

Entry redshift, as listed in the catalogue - 1.05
